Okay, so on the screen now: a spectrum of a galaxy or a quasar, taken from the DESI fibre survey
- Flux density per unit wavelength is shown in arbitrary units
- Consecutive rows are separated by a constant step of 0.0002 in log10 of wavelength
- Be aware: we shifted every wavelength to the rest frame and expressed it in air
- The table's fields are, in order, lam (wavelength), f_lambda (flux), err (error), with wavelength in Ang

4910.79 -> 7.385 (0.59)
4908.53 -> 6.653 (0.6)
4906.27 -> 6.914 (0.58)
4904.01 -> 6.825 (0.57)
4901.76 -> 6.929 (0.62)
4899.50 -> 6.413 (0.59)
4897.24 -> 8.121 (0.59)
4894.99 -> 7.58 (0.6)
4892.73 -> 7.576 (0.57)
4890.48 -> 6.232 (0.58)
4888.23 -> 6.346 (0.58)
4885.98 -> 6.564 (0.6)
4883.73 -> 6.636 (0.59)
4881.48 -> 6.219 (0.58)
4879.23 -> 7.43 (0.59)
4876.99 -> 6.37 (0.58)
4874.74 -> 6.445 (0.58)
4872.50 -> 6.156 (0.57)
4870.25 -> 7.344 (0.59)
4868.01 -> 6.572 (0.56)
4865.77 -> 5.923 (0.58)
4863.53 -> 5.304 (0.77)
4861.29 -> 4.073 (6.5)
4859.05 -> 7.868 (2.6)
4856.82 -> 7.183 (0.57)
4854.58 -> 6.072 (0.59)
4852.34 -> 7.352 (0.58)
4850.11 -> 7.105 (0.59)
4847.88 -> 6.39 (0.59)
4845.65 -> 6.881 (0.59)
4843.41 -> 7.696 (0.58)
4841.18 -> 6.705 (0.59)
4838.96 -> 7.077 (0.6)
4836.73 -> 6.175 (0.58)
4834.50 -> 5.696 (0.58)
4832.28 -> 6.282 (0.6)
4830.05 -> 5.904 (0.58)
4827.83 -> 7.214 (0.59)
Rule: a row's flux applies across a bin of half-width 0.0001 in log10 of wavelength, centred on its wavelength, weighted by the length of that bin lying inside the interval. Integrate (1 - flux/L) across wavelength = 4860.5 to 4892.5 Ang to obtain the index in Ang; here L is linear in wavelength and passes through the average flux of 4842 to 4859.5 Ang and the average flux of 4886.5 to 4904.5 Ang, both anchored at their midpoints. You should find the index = 3.2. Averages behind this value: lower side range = 7.03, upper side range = 7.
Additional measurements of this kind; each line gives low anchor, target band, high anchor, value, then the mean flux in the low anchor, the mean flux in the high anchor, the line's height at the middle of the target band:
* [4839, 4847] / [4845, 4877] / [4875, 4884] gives 1.85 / 7.07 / 6.64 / 6.86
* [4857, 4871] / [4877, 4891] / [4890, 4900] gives 0.68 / 6.22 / 7.29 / 6.91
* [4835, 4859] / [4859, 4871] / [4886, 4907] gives 1.60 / 6.88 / 6.97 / 6.91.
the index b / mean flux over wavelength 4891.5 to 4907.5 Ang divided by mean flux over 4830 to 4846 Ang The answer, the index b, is 1.1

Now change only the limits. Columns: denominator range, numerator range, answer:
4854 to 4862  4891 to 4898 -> 1.18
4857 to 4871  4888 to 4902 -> 1.14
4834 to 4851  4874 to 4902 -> 1.01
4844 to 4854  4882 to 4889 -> 0.94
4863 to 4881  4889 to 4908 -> 1.09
